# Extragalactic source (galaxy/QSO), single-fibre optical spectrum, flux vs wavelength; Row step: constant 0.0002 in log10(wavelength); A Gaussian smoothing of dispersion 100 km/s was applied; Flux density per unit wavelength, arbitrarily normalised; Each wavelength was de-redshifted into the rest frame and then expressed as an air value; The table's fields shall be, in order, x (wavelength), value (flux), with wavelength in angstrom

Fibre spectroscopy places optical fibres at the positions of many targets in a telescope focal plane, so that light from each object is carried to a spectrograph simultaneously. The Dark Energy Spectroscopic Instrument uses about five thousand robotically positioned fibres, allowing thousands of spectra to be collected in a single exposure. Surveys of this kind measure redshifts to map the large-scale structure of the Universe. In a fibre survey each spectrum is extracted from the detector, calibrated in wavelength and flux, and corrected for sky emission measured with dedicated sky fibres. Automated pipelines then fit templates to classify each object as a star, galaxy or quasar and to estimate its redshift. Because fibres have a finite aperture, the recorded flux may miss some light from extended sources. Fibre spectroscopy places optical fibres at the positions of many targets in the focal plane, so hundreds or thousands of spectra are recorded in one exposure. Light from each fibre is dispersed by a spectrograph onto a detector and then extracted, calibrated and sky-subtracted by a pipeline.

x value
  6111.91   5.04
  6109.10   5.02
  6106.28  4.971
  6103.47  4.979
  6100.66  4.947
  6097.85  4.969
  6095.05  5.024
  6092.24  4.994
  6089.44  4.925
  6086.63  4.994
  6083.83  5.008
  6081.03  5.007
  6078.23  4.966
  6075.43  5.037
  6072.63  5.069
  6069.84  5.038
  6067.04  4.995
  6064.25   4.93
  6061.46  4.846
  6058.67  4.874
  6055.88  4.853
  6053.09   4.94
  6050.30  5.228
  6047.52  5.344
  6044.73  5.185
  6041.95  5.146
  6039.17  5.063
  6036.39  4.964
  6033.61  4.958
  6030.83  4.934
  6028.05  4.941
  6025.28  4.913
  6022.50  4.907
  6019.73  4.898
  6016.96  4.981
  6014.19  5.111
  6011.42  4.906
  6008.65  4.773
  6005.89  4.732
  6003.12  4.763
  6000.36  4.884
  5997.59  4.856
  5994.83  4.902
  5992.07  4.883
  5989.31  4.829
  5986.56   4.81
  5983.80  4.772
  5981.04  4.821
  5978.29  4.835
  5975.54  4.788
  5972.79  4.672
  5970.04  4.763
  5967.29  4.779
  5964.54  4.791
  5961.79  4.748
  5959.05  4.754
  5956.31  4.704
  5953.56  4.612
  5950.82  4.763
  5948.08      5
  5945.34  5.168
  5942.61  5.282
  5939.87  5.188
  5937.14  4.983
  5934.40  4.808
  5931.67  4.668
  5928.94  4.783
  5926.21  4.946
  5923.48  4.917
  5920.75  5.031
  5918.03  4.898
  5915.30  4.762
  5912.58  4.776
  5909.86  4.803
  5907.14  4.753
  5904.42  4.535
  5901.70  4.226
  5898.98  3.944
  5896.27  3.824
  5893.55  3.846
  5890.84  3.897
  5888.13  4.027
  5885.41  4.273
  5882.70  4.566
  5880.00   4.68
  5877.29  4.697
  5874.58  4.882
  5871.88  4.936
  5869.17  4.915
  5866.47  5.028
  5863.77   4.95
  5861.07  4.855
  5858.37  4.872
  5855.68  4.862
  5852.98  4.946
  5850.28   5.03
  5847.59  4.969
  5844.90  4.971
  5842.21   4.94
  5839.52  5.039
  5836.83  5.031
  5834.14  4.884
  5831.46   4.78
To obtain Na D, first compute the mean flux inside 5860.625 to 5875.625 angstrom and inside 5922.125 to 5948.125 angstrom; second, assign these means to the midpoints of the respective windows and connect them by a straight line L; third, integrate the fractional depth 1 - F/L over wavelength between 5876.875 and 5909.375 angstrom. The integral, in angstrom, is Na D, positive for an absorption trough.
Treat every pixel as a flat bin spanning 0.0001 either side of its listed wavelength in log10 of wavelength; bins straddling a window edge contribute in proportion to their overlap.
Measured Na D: 4.43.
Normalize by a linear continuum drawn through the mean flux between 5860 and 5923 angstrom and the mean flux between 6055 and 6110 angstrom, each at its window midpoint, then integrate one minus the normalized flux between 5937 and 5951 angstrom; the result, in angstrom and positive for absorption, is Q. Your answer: -1.24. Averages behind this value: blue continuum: 4.57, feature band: 5.1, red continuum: 4.97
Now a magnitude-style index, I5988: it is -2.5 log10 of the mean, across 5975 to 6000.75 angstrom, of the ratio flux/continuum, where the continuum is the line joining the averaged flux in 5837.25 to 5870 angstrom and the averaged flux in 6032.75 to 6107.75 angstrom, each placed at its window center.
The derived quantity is 0.03 mag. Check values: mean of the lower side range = 4.95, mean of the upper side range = 5.01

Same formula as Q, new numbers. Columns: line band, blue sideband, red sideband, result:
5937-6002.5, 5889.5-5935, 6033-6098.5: -1.8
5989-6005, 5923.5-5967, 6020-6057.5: 0.3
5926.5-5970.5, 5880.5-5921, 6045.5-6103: -2.9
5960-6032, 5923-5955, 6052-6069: 1.1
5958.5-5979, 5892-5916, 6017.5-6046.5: -0.3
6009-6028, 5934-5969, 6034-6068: 0.2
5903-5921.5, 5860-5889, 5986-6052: 0.0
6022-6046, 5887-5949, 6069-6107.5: -0.6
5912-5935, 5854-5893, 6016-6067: -0.4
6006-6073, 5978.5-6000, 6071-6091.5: -0.8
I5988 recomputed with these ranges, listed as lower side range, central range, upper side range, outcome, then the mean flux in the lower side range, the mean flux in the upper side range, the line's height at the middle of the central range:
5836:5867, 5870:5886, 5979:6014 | 0.05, 4.96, 4.84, 4.93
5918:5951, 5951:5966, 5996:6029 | 0.05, 4.97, 4.89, 4.94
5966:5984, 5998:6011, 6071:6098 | 0.01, 4.78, 5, 4.84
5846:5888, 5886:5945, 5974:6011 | 0.04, 4.81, 4.82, 4.81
